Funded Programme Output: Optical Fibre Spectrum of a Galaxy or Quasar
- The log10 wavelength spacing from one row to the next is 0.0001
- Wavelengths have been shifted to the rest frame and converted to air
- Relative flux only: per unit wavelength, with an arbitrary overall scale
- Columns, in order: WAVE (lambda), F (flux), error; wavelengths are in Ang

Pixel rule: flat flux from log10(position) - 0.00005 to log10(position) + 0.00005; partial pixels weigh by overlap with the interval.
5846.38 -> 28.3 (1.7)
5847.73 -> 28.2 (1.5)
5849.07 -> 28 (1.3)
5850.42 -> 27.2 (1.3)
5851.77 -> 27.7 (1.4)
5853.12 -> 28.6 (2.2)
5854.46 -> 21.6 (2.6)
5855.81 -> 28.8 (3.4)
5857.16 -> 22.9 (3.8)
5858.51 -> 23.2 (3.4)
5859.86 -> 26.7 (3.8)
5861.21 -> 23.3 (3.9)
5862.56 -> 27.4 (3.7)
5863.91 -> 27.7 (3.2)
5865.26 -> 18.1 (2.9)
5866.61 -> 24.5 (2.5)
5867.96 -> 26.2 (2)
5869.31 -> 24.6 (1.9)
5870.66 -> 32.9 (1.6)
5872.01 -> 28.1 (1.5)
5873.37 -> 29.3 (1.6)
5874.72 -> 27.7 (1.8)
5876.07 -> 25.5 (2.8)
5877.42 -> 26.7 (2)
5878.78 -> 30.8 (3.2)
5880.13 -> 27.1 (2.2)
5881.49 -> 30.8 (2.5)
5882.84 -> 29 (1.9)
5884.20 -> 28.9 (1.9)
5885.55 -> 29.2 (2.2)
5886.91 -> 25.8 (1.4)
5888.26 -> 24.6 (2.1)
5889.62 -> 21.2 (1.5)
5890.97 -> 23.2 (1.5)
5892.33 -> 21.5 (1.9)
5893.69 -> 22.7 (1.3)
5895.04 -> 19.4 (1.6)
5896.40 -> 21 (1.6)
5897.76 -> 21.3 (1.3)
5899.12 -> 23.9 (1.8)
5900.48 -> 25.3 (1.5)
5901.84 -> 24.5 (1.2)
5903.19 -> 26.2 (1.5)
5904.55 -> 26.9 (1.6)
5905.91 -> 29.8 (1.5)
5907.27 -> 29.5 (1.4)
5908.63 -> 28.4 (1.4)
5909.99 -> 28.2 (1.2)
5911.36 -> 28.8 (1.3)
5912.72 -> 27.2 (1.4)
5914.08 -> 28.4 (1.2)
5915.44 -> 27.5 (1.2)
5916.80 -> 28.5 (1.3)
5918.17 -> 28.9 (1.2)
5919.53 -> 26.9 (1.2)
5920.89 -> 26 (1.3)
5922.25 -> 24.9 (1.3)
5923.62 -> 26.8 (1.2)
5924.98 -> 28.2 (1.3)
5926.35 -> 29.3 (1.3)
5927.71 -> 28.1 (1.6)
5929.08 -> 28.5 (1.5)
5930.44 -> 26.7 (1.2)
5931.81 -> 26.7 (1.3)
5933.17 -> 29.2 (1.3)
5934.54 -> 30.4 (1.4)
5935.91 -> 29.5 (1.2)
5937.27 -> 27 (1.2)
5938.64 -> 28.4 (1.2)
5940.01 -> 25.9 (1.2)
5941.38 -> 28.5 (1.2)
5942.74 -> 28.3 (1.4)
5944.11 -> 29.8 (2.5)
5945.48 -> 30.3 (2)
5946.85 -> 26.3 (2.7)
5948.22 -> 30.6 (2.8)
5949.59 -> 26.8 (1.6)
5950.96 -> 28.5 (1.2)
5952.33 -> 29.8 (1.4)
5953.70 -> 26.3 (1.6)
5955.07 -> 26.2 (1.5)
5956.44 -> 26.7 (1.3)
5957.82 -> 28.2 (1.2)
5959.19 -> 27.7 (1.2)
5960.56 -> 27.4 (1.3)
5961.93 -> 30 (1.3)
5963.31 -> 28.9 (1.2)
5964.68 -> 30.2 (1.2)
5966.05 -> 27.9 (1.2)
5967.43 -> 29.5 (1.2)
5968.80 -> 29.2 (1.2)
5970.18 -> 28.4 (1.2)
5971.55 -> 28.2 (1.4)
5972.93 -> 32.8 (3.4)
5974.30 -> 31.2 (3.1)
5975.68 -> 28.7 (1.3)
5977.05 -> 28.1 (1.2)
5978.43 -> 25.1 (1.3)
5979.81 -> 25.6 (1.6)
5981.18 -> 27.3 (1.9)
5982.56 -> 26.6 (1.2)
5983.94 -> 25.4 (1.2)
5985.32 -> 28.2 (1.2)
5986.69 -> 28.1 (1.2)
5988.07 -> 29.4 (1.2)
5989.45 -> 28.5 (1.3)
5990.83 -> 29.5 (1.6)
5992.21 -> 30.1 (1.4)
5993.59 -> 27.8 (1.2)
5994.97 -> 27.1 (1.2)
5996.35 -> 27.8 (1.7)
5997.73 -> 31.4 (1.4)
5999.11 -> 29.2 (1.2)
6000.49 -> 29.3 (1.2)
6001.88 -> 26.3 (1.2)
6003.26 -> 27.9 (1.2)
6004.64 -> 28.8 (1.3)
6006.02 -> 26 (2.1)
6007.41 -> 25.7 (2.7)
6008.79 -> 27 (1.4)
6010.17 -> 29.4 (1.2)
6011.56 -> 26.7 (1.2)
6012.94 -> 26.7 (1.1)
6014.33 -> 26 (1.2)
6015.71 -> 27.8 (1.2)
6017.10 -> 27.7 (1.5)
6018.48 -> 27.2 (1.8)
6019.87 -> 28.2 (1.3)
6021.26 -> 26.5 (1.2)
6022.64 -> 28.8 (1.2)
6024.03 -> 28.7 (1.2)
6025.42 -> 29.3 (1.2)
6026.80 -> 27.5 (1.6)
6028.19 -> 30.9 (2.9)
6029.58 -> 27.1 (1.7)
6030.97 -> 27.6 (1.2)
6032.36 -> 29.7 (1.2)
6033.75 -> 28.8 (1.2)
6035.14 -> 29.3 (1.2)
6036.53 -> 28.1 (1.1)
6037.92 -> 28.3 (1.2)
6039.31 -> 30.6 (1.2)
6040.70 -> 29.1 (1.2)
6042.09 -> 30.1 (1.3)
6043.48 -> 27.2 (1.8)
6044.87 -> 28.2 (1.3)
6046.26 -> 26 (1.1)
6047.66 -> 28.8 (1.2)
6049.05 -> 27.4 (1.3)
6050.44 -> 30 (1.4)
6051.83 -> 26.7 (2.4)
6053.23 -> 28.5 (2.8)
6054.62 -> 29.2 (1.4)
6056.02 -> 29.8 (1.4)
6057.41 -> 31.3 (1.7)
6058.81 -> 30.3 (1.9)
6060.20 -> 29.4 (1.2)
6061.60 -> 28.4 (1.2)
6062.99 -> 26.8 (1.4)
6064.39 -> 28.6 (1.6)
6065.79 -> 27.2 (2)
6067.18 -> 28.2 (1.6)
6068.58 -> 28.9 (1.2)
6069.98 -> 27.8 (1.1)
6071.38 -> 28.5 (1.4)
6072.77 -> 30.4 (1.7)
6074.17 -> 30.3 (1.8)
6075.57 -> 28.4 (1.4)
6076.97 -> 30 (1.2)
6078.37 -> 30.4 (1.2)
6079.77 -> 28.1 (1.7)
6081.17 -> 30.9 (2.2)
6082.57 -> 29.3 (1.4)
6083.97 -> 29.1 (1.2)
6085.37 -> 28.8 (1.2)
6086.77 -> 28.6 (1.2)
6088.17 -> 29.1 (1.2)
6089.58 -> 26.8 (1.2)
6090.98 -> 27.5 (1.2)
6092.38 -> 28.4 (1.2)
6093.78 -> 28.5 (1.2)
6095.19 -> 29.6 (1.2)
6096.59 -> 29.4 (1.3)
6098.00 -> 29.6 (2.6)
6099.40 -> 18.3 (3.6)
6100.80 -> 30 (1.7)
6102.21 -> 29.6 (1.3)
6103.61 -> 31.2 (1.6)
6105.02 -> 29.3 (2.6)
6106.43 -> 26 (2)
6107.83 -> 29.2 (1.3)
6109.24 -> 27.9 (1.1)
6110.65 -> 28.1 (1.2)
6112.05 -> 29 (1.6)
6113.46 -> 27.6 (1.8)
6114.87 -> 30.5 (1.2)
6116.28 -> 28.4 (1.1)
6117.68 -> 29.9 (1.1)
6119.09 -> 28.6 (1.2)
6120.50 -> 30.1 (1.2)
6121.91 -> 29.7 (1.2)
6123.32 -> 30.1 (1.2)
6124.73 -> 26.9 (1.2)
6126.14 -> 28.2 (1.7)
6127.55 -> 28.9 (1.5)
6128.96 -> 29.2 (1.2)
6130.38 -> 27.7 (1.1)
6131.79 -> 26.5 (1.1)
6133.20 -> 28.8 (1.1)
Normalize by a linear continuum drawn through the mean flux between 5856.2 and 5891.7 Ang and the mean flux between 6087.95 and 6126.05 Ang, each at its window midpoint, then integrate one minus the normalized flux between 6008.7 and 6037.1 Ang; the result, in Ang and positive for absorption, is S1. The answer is -0.4 Ang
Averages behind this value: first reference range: 26.4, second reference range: 28.5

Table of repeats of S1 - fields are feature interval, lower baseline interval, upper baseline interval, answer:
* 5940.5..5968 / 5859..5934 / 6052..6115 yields -1.20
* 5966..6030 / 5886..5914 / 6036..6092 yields -1.93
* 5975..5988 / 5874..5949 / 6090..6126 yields 0.20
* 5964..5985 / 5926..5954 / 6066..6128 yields 0.11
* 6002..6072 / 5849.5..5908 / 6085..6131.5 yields -1.44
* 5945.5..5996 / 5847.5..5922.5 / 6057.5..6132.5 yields -1.87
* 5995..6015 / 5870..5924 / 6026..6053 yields 0.23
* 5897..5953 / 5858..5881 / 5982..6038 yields -1.11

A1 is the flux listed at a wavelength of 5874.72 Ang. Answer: 27.7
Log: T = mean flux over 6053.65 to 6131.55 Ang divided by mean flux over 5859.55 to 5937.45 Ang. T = 1.08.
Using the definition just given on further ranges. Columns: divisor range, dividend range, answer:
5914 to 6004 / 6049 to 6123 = 1.02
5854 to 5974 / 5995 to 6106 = 1.05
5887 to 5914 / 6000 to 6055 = 1.12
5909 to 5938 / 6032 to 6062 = 1.03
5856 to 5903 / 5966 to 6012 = 1.11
